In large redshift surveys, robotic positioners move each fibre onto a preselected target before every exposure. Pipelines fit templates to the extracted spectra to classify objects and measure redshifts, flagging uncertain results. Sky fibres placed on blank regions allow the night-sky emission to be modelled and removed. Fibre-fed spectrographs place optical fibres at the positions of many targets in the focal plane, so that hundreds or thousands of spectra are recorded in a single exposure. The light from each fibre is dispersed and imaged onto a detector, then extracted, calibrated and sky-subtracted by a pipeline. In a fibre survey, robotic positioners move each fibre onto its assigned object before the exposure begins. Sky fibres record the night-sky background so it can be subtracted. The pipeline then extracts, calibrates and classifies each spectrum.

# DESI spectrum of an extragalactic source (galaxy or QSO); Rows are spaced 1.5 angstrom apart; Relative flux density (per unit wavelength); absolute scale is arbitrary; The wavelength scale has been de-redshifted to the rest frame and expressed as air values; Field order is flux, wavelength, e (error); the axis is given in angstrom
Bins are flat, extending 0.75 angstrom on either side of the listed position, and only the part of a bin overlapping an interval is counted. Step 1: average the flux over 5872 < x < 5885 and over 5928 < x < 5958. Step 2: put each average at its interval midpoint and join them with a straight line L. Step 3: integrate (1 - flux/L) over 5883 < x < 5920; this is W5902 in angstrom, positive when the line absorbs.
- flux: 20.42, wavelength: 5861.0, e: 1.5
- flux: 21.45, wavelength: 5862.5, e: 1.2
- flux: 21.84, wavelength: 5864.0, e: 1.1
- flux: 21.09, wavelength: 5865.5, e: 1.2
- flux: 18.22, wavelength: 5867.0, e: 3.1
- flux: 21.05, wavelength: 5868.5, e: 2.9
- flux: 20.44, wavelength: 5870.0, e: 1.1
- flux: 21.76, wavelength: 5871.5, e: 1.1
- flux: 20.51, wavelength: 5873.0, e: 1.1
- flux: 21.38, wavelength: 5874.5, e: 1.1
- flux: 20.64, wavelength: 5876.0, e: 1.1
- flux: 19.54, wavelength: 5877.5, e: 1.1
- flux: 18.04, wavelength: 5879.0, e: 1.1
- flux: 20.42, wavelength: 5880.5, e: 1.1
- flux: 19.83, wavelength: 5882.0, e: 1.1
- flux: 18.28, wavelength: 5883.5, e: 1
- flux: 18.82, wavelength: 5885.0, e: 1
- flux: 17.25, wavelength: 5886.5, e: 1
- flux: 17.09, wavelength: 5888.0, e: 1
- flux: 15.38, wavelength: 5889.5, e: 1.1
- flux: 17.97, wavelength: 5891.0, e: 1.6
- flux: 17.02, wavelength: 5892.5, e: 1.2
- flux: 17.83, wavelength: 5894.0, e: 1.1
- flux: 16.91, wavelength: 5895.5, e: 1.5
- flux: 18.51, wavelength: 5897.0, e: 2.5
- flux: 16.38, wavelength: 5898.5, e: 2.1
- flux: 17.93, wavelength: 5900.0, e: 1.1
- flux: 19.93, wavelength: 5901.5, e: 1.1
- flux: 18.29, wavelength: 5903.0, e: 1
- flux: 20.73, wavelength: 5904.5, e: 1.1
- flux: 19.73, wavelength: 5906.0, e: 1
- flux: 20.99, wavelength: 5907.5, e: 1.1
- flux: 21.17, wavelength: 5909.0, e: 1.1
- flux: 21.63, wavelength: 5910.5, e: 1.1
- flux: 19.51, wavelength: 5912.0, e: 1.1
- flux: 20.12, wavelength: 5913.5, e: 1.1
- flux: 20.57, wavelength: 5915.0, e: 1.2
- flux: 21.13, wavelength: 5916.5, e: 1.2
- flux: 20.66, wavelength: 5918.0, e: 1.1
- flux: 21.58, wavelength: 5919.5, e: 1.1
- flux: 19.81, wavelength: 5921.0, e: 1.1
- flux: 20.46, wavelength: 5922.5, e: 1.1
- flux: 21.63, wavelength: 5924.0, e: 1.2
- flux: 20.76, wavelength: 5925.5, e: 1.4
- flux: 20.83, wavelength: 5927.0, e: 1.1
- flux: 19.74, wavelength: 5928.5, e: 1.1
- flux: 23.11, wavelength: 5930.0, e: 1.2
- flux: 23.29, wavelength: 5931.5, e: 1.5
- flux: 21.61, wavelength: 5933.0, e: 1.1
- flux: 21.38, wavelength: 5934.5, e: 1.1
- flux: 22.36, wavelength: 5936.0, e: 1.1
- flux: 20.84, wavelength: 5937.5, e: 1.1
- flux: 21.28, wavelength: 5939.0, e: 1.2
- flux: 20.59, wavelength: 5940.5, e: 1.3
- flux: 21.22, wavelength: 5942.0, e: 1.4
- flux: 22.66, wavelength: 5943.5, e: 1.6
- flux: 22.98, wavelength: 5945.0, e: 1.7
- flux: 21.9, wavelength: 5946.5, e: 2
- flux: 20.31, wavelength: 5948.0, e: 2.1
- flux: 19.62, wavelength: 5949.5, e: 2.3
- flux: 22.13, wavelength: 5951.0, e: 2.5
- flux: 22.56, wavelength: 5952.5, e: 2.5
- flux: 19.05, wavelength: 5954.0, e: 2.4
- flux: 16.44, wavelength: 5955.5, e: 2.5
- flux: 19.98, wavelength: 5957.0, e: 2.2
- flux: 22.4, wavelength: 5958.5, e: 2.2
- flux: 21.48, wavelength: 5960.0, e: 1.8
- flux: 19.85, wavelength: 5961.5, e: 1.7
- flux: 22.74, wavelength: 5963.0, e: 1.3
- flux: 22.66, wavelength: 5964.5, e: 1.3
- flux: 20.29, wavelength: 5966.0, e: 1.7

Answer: 2.4 angstrom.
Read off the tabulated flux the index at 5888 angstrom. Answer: 17.09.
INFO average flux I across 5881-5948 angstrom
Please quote 20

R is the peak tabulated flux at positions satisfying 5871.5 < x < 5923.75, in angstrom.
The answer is 21.76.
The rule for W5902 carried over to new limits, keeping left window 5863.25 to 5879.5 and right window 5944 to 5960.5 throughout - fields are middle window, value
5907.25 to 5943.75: -0.78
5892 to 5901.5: 1.35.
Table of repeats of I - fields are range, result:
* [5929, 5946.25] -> 21.9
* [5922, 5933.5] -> 21.4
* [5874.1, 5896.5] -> 18.4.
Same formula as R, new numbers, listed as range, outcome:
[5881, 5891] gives 19.83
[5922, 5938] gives 23.29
